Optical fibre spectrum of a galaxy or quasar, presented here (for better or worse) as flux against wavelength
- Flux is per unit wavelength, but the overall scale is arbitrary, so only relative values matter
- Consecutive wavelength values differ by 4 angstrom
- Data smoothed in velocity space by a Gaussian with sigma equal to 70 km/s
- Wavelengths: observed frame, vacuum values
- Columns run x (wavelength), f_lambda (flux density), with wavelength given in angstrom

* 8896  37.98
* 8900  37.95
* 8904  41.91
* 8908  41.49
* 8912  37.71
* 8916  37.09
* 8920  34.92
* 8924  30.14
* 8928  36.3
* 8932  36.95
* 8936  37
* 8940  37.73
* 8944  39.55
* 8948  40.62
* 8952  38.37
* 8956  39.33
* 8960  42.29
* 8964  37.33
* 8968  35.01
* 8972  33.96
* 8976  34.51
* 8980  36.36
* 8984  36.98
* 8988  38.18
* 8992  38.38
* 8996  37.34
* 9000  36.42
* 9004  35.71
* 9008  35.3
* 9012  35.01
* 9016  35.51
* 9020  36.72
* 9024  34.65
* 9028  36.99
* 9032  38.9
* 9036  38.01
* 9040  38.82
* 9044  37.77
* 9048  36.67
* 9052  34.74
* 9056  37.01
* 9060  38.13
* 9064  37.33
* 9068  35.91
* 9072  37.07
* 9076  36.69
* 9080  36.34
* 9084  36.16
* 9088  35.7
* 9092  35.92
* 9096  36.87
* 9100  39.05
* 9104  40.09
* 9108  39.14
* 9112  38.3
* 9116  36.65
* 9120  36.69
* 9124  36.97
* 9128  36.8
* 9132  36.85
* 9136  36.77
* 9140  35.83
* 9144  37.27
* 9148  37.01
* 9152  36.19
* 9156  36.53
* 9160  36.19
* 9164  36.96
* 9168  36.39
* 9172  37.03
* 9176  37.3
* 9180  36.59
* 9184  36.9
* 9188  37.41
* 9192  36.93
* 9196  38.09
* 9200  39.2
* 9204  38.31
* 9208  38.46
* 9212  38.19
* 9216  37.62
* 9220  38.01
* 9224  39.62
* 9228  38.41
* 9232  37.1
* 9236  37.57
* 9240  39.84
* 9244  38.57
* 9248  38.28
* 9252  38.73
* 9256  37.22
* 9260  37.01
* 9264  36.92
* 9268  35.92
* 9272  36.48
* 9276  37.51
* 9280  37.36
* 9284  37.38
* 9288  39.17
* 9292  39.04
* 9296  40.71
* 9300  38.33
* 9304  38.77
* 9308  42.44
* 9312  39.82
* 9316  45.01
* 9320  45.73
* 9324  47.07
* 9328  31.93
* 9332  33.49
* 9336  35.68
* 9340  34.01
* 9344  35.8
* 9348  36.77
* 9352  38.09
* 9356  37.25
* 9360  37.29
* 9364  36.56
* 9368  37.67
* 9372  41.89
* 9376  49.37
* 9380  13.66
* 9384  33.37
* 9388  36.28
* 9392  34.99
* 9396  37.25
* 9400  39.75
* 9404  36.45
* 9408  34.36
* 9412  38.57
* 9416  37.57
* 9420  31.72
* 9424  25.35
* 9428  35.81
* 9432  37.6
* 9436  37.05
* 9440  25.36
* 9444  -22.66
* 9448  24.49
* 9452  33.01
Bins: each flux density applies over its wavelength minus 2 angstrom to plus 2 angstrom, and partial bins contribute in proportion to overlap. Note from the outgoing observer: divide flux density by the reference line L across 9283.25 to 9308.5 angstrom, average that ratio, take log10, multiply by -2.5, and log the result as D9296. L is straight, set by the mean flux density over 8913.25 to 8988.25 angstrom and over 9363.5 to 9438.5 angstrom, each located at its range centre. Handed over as -0.10 mag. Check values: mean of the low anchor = 37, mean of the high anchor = 35.5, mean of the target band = 39.3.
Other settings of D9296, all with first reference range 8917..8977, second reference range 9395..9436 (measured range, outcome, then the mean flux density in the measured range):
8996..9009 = 0.02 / 36.1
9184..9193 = -0.03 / 37.1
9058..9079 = -0.01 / 37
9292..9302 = -0.10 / 39.4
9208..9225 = -0.06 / 38.3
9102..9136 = -0.04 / 37.6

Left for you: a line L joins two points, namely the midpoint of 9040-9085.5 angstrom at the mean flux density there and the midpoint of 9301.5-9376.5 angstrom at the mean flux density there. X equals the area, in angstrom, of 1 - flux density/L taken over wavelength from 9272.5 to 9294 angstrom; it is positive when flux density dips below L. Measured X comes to 0.3 angstrom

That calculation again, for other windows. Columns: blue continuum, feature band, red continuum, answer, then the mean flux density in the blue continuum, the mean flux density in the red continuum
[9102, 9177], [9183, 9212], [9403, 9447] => -2.1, 37.1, 28.6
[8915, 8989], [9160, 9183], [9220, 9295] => 0.5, 37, 37.9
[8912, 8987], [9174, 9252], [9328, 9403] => -3.7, 37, 36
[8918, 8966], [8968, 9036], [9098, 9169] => 2.0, 37.5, 37.2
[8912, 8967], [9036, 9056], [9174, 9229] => 0.3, 37.5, 37.9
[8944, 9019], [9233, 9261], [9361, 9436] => -1.6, 37.1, 35.5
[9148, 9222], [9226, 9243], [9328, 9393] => -0.6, 37.3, 35.7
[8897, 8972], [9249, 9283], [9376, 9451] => -4.7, 37.8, 30.4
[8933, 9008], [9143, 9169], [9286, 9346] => 1.2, 37.4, 39.1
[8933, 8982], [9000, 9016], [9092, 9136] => 0.9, 37.7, 37.6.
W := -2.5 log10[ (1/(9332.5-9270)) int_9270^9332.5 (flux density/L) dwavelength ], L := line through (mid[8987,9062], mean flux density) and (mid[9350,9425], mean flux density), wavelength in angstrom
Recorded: -0.10 mag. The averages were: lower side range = 36.8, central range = 39.5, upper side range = 35.8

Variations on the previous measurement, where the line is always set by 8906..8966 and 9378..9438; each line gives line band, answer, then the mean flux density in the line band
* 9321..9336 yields -0.10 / 37.8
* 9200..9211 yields -0.08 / 38.5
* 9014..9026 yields 0.04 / 35.6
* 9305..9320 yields -0.22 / 42.6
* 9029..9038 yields -0.04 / 38.3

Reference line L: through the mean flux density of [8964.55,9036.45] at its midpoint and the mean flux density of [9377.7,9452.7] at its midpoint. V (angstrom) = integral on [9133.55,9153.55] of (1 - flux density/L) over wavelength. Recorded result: -1.46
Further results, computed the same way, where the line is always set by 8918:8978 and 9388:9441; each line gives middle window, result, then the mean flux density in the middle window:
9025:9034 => -0.2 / 37.6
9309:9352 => -4.0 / 38.6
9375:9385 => 1.4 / 30.3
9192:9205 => -0.9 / 38.3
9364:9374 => -1.1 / 39.1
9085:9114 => -1.2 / 37.8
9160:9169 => -0.1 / 36.6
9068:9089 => 0.0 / 36.4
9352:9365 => -0.7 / 37.2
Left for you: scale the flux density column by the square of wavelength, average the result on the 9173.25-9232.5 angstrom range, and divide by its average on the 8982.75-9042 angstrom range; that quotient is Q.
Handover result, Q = 1.1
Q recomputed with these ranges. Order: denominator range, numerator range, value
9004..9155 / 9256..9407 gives 1.08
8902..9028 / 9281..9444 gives 1.06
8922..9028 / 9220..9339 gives 1.12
